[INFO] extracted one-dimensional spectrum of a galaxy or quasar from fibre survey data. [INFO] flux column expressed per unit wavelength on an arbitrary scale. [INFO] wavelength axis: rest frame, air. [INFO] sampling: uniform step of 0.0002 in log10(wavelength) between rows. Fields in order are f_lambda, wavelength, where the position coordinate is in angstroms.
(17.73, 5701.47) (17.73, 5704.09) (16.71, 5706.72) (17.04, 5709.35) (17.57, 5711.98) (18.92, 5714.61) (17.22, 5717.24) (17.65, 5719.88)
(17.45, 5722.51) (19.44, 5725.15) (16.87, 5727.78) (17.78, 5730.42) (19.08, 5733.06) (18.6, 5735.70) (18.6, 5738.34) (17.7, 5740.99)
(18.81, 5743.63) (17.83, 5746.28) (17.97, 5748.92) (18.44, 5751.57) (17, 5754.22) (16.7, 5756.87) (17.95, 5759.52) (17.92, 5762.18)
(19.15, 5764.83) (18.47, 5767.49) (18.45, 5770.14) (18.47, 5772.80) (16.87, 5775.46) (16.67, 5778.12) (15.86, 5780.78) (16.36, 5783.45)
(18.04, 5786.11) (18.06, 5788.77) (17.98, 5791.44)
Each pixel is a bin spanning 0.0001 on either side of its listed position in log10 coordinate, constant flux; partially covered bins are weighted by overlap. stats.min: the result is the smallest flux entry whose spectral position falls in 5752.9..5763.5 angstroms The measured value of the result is 16.7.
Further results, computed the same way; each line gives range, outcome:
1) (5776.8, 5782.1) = 15.86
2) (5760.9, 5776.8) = 16.87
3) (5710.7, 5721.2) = 17.22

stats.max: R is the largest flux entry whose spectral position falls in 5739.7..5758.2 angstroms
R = 18.81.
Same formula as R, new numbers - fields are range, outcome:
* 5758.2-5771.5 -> 19.15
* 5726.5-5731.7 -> 17.78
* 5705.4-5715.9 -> 18.92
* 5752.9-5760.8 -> 17.95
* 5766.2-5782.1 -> 18.47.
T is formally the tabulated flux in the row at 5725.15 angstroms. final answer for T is 19.44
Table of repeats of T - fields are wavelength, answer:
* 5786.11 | 18.04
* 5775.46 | 16.87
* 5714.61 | 18.92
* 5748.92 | 17.97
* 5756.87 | 16.7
